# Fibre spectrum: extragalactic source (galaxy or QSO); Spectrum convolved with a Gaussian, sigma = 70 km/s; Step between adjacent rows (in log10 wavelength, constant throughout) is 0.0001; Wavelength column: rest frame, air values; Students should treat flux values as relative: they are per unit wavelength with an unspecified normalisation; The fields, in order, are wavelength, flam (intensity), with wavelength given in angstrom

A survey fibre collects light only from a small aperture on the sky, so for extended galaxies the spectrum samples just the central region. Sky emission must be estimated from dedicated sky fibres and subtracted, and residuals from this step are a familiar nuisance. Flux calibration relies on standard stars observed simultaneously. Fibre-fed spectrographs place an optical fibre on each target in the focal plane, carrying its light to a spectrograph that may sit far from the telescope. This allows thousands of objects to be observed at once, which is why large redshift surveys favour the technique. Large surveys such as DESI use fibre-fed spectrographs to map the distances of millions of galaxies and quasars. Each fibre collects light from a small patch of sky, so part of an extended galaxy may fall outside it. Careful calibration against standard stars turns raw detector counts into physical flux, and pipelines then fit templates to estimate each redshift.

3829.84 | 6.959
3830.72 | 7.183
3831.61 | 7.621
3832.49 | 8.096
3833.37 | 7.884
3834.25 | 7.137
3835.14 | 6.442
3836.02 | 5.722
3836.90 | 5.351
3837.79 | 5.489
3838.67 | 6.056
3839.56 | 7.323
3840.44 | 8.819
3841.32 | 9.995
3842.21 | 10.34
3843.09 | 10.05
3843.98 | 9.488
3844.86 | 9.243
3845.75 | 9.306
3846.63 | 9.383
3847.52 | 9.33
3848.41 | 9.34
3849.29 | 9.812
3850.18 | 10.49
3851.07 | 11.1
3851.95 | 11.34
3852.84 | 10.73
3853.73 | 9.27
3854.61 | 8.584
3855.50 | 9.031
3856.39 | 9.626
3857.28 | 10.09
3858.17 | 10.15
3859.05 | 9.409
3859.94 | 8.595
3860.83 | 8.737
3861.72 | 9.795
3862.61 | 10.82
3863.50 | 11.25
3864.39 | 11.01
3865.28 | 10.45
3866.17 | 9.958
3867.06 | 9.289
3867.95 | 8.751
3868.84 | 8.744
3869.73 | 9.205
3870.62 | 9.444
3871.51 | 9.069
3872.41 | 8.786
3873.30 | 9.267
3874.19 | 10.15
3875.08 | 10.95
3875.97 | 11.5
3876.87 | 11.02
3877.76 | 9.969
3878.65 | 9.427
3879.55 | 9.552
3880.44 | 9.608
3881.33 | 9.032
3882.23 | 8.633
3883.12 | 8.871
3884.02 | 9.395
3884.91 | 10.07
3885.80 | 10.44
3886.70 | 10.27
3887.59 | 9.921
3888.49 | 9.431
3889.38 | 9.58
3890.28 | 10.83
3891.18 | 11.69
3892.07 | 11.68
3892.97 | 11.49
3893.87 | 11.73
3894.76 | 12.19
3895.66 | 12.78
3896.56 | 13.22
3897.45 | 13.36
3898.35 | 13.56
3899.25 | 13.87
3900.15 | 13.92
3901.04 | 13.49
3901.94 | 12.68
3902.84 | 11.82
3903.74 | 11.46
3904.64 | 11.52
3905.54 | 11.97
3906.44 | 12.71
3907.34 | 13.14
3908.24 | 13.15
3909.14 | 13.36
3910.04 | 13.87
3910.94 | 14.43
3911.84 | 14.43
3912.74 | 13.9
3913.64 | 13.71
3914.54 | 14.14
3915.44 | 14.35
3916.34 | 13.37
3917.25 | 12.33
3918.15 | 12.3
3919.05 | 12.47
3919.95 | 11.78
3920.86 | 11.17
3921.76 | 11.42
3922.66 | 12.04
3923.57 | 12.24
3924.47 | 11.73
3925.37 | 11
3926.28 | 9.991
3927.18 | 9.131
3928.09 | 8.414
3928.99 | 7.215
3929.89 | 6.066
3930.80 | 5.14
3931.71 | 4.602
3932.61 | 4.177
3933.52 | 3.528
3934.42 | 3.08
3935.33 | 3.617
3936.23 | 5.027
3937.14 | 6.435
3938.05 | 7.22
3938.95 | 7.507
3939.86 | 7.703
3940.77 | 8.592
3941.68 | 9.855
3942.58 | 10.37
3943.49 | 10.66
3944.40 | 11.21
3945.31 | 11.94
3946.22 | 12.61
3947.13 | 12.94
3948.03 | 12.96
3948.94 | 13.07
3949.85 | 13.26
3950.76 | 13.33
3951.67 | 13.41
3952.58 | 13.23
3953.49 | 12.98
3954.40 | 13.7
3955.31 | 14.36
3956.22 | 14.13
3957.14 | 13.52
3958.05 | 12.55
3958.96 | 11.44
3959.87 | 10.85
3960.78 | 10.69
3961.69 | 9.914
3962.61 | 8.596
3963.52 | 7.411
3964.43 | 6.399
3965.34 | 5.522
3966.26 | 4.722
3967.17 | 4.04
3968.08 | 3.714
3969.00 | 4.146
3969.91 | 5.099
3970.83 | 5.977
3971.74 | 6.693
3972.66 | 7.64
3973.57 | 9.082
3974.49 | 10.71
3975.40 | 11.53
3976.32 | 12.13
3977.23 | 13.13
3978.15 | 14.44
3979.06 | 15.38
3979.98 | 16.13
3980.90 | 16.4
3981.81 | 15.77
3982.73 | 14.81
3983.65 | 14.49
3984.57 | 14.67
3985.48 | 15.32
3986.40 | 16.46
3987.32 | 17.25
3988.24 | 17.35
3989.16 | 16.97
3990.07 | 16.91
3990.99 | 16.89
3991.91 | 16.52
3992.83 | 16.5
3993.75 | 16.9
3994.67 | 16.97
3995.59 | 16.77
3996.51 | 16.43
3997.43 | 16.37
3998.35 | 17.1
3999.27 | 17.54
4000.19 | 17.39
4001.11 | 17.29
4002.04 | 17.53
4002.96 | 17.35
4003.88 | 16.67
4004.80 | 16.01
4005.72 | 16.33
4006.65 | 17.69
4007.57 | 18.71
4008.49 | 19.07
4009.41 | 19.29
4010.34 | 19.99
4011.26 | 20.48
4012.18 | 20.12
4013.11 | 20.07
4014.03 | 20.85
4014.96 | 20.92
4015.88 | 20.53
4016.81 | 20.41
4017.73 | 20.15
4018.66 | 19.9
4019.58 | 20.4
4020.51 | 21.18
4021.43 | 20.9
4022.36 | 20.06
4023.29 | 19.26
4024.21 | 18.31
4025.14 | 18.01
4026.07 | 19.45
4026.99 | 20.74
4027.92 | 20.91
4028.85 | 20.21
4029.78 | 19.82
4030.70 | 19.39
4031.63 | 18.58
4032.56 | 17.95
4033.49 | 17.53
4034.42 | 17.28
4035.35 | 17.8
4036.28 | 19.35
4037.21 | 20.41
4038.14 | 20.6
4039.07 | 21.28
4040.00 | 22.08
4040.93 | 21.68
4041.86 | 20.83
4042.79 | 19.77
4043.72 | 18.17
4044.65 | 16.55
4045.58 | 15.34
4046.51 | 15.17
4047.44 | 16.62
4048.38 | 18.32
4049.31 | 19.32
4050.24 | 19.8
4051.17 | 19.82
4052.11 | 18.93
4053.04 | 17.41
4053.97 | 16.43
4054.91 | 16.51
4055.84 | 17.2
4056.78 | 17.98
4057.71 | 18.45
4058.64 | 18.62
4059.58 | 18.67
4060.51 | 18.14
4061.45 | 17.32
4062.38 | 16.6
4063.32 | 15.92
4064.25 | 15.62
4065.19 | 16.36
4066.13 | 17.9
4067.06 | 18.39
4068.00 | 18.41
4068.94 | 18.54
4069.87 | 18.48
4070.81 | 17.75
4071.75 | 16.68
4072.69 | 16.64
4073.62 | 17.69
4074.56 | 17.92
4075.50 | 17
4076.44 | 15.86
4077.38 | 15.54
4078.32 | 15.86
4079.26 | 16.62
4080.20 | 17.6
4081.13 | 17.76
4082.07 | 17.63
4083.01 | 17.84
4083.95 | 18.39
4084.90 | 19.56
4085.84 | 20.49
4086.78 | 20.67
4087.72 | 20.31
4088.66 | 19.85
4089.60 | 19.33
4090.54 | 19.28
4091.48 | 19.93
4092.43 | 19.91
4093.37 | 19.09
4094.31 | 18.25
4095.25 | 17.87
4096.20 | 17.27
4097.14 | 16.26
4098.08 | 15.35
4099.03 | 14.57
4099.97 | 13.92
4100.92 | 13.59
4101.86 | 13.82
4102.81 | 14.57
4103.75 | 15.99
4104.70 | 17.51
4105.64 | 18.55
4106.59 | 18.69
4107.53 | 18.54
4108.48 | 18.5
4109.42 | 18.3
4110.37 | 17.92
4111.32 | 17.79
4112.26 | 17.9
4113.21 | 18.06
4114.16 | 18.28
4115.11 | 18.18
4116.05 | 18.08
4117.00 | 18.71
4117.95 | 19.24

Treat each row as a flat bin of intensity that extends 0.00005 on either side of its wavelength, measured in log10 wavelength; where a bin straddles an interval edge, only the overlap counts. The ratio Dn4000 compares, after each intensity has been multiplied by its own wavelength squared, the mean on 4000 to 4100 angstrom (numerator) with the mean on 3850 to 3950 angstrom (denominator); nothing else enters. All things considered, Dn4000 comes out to 1.90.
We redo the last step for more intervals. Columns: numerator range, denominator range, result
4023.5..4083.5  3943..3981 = 1.78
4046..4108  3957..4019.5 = 1.26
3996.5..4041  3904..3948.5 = 1.94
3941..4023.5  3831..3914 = 1.48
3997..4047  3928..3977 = 2.19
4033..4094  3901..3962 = 1.78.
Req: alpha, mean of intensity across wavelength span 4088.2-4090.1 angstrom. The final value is 19.6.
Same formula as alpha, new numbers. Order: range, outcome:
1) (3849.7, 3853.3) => 10.9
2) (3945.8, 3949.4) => 12.9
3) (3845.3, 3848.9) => 9.34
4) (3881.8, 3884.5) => 8.99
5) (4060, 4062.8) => 17.4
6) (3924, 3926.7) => 10.9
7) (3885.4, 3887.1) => 10.3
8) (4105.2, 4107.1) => 18.6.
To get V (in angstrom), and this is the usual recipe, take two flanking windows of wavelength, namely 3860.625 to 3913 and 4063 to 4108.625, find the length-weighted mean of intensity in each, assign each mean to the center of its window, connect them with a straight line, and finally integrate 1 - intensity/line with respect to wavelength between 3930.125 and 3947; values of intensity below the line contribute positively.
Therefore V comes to 7.0 angstrom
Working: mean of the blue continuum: 11.1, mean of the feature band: 7.49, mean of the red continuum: 17.5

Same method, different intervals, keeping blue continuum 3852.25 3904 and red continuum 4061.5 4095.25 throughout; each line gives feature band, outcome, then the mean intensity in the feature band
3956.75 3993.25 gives 6.5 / 11.7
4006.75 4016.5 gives -2.8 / 19.9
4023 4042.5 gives -4.0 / 19.6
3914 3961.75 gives 8.7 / 10.4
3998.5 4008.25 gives -1.4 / 17.3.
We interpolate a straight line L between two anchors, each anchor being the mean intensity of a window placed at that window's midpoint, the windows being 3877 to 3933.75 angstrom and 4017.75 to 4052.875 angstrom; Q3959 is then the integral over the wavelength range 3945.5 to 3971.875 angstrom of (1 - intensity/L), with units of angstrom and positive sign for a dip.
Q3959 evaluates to 7.7 angstrom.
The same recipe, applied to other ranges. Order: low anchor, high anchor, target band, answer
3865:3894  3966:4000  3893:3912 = -4.01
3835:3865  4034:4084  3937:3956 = 2.66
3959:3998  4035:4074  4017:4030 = -3.47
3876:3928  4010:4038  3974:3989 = 1.92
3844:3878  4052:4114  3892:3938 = 2.55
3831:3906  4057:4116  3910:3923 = -1.56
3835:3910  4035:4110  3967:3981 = 4.42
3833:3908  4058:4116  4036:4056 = -3.16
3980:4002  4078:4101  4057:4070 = -0.06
